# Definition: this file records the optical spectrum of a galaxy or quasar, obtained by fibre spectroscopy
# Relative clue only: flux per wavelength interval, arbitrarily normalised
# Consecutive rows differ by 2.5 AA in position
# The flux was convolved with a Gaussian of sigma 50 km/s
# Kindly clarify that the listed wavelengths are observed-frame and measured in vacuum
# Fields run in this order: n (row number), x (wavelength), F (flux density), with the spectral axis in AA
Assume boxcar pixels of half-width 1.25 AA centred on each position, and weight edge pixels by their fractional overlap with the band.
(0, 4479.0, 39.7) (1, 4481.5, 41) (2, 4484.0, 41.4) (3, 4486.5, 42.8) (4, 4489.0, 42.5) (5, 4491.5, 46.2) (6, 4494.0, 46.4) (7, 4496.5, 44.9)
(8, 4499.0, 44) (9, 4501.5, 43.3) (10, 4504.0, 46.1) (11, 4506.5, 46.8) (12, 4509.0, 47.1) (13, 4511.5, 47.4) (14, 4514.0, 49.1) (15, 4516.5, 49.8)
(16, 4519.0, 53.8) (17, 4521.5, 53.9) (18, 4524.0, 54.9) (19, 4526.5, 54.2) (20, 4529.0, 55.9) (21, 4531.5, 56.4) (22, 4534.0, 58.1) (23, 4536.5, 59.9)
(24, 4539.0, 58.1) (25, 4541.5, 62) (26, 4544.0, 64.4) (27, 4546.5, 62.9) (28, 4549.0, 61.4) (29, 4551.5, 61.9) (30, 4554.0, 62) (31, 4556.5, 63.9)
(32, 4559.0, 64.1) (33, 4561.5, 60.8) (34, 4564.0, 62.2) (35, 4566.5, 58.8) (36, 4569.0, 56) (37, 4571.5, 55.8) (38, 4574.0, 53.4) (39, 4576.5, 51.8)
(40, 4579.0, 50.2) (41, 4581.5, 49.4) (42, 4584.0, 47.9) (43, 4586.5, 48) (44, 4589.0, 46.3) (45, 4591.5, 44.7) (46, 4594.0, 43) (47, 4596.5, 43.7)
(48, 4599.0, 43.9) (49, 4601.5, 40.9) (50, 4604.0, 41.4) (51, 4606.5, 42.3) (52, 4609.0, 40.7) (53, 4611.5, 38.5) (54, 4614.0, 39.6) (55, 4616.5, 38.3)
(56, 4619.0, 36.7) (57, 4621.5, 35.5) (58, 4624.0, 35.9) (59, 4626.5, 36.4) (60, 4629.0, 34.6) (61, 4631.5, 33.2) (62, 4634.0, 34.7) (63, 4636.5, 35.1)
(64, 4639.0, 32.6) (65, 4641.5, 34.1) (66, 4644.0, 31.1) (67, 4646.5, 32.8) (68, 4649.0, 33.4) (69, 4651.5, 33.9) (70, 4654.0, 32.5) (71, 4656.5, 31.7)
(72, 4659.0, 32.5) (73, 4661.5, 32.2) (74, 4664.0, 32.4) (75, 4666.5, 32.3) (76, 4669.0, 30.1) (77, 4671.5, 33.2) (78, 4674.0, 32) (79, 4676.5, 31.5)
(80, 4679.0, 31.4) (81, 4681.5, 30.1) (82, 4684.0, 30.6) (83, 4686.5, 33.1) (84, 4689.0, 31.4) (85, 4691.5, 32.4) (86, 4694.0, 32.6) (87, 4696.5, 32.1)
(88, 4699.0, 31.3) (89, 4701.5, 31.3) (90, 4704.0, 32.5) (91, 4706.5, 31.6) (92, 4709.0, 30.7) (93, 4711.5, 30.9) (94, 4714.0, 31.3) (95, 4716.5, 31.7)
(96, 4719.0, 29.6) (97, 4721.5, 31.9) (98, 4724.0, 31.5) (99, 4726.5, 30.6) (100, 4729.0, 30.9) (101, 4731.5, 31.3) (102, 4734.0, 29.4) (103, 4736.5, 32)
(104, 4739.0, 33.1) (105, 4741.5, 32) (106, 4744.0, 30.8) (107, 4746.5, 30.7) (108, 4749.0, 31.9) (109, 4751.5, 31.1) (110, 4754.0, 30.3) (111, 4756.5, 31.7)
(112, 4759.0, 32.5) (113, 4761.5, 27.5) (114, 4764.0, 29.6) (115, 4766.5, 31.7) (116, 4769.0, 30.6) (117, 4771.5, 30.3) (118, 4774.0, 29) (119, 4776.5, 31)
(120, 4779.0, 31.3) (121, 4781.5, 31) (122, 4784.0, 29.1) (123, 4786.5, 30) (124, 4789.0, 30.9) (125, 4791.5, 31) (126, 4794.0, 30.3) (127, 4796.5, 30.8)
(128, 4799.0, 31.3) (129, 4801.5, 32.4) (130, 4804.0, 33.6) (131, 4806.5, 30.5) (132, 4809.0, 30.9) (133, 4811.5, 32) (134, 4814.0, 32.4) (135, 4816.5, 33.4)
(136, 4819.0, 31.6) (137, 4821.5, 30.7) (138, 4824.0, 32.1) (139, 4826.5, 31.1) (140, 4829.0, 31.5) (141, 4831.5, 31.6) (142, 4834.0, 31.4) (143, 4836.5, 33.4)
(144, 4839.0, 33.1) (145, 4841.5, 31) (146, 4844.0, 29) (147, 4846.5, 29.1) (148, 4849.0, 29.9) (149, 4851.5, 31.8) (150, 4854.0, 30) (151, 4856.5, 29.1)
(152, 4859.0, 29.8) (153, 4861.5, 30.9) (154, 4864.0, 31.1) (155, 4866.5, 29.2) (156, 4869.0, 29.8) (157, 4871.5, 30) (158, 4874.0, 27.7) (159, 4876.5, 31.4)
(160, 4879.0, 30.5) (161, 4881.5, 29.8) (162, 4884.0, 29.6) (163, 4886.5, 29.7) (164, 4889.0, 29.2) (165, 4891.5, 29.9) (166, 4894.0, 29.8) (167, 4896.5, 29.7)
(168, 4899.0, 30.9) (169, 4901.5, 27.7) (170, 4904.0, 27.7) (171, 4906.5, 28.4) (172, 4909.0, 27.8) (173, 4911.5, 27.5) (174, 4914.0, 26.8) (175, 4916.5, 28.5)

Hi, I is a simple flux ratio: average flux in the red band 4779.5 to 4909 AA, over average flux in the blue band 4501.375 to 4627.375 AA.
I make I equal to 0.60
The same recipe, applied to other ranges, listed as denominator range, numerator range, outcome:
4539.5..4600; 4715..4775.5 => 0.56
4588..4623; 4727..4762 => 0.76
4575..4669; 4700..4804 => 0.81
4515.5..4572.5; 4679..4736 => 0.53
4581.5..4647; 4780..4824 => 0.80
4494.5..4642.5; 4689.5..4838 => 0.64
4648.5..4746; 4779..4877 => 0.98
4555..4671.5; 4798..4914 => 0.73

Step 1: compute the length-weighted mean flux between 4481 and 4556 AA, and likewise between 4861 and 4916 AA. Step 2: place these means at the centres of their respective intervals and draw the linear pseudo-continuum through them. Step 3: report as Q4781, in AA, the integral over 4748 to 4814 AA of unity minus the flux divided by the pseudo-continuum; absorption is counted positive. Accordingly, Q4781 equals 9.2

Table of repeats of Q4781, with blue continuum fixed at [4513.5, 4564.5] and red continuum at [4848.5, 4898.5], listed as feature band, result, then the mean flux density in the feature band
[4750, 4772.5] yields 5.10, 30.6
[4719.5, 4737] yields 4.72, 31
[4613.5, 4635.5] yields 6.58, 36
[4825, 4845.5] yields 1.08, 31.5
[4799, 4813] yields 1.53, 31.8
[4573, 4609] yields 5.49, 46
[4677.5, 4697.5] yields 6.18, 31.7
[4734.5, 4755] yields 4.79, 31.4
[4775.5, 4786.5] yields 2.14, 30.5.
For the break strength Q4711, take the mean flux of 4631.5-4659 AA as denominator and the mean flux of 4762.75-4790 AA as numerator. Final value 0.9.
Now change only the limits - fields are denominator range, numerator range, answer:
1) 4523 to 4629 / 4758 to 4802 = 0.60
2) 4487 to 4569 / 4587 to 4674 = 0.67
